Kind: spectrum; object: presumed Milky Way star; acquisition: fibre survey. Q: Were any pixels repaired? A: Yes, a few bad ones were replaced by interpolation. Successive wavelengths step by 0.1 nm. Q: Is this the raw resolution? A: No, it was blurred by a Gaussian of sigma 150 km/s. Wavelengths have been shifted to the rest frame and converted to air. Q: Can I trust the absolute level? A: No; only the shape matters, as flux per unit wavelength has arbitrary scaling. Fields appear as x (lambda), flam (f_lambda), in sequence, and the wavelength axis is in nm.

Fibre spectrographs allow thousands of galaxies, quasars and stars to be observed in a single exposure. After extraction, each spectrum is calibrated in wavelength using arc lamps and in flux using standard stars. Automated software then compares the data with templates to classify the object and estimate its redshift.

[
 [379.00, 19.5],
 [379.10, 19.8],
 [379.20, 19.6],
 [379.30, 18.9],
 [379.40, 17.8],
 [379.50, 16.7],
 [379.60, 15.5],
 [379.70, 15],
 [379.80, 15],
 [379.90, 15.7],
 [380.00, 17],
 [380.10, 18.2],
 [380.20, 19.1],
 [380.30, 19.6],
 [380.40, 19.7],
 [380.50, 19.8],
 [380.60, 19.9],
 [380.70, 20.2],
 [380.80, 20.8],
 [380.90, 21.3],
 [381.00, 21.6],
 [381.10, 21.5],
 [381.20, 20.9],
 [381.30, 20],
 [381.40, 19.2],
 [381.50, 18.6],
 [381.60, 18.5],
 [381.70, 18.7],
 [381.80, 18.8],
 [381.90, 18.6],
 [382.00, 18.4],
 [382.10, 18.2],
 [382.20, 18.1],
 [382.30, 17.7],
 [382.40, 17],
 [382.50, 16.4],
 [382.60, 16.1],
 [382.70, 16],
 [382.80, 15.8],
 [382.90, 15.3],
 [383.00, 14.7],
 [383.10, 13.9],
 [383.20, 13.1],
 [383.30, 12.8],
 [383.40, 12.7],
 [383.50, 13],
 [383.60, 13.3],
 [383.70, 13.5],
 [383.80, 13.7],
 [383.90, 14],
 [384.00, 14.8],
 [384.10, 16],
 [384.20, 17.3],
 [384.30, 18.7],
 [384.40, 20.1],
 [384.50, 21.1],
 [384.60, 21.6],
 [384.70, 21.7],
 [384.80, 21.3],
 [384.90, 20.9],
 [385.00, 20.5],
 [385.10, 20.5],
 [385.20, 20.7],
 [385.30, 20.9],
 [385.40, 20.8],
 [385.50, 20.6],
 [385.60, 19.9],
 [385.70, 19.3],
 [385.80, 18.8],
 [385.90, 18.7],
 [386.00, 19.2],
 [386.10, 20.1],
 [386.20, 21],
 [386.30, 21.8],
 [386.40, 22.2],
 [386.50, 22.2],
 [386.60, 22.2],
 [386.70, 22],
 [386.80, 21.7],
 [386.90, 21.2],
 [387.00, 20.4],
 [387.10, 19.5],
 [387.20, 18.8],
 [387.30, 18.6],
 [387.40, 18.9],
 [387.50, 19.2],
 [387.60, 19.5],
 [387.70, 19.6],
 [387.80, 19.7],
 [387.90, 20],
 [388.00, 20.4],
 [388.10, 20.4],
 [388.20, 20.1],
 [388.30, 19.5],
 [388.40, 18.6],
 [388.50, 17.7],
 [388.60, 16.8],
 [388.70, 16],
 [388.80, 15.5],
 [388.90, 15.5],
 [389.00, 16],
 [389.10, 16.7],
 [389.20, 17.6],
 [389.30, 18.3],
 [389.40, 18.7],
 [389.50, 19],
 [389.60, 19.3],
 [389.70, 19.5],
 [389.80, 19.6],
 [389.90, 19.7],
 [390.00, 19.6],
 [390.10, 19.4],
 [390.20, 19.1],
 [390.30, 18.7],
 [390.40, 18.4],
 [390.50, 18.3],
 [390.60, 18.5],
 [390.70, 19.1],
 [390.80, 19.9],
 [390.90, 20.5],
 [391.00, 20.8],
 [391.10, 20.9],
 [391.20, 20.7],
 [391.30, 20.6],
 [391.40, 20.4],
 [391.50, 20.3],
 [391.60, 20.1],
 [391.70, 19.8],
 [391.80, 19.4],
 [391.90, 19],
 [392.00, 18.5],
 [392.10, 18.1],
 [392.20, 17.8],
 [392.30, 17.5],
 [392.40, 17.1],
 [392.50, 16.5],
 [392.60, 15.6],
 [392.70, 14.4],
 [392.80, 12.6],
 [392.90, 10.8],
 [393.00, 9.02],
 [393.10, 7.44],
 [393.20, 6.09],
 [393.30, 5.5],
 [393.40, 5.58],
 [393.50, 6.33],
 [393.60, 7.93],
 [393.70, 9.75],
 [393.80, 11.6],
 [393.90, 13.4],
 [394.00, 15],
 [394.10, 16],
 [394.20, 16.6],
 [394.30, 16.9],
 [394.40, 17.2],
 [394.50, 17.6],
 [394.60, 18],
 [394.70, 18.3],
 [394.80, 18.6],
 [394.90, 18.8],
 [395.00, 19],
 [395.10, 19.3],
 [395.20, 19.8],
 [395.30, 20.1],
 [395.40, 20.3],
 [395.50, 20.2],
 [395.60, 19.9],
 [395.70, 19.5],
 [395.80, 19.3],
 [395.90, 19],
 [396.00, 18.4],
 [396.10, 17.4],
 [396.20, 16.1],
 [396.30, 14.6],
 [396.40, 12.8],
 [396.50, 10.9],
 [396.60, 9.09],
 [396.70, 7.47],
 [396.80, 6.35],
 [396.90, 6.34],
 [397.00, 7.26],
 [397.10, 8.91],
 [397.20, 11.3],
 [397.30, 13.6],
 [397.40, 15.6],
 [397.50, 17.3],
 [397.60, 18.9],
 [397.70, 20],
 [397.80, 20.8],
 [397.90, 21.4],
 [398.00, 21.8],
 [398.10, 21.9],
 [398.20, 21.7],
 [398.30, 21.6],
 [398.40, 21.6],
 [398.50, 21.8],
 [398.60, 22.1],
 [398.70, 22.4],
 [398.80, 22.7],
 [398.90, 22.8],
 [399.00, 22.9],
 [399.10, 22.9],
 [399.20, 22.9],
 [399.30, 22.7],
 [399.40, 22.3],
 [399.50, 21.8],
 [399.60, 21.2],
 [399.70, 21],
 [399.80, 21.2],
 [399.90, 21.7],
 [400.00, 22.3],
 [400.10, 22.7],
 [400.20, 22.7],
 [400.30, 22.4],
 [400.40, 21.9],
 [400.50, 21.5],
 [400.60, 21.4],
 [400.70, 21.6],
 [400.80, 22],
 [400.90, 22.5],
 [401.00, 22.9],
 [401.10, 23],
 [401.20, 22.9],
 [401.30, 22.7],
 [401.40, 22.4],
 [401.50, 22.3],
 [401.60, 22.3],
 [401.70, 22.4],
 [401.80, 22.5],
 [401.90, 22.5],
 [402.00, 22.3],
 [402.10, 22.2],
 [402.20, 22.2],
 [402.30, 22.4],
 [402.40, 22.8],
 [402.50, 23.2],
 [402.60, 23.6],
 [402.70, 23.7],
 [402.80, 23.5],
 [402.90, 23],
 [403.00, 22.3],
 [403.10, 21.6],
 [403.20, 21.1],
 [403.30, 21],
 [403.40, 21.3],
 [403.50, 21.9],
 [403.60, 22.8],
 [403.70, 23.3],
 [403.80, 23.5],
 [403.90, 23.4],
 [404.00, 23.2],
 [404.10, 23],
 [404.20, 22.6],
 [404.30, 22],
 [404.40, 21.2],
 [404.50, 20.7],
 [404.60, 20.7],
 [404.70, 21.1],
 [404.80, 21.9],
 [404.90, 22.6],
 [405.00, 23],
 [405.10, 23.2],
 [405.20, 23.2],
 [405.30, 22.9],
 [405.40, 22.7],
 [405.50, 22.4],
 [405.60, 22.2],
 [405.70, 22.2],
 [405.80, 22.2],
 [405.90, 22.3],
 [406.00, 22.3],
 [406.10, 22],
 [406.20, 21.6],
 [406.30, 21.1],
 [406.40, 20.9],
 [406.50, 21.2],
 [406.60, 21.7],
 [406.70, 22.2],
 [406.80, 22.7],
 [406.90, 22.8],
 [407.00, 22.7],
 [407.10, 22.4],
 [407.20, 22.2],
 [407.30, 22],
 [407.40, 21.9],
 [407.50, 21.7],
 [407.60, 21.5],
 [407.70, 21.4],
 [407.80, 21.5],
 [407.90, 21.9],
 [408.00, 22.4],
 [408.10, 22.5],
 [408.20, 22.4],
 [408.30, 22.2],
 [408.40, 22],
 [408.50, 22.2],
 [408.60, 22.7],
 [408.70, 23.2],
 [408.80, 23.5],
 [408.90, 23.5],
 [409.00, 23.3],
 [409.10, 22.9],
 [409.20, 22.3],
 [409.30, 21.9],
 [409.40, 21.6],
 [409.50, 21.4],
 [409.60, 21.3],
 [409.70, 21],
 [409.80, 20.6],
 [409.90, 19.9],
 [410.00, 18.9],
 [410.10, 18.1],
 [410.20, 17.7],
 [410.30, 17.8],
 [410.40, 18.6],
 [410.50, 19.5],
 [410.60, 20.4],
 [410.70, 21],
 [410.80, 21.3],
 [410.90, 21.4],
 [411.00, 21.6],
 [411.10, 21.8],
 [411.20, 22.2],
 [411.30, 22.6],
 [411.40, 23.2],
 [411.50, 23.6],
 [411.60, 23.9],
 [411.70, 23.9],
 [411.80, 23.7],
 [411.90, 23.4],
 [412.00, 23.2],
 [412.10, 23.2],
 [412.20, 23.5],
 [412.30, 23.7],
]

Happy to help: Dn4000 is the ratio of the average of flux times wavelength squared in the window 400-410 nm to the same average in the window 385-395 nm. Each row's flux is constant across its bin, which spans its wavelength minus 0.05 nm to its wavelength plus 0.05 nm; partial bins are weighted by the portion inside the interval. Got 1.35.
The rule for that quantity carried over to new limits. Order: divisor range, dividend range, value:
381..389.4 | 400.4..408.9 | 1.33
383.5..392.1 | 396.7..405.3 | 1.18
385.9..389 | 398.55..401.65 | 1.22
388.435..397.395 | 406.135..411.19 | 1.45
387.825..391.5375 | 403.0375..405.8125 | 1.27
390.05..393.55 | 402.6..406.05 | 1.46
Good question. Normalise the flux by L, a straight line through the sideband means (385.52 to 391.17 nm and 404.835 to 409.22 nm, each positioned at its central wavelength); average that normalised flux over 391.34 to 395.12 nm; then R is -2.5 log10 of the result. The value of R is 0.32 mag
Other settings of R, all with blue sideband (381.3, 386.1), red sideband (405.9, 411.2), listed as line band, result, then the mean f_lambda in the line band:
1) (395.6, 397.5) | 0.425 mag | 13.3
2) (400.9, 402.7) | -0.109 mag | 22.7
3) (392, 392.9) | 0.187 mag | 16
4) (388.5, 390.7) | 0.029 mag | 18.1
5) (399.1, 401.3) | -0.098 mag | 22.2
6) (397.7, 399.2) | -0.105 mag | 22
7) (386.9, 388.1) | -0.076 mag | 19.6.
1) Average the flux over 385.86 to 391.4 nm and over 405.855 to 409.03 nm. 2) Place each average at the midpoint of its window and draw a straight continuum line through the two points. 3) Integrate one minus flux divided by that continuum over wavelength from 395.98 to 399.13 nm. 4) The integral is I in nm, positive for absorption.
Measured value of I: 0.59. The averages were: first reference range 19.4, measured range 16.8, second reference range 22.2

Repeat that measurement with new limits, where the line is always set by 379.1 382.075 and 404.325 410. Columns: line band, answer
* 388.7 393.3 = 0.60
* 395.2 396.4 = 0.13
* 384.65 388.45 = -0.15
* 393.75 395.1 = 0.24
